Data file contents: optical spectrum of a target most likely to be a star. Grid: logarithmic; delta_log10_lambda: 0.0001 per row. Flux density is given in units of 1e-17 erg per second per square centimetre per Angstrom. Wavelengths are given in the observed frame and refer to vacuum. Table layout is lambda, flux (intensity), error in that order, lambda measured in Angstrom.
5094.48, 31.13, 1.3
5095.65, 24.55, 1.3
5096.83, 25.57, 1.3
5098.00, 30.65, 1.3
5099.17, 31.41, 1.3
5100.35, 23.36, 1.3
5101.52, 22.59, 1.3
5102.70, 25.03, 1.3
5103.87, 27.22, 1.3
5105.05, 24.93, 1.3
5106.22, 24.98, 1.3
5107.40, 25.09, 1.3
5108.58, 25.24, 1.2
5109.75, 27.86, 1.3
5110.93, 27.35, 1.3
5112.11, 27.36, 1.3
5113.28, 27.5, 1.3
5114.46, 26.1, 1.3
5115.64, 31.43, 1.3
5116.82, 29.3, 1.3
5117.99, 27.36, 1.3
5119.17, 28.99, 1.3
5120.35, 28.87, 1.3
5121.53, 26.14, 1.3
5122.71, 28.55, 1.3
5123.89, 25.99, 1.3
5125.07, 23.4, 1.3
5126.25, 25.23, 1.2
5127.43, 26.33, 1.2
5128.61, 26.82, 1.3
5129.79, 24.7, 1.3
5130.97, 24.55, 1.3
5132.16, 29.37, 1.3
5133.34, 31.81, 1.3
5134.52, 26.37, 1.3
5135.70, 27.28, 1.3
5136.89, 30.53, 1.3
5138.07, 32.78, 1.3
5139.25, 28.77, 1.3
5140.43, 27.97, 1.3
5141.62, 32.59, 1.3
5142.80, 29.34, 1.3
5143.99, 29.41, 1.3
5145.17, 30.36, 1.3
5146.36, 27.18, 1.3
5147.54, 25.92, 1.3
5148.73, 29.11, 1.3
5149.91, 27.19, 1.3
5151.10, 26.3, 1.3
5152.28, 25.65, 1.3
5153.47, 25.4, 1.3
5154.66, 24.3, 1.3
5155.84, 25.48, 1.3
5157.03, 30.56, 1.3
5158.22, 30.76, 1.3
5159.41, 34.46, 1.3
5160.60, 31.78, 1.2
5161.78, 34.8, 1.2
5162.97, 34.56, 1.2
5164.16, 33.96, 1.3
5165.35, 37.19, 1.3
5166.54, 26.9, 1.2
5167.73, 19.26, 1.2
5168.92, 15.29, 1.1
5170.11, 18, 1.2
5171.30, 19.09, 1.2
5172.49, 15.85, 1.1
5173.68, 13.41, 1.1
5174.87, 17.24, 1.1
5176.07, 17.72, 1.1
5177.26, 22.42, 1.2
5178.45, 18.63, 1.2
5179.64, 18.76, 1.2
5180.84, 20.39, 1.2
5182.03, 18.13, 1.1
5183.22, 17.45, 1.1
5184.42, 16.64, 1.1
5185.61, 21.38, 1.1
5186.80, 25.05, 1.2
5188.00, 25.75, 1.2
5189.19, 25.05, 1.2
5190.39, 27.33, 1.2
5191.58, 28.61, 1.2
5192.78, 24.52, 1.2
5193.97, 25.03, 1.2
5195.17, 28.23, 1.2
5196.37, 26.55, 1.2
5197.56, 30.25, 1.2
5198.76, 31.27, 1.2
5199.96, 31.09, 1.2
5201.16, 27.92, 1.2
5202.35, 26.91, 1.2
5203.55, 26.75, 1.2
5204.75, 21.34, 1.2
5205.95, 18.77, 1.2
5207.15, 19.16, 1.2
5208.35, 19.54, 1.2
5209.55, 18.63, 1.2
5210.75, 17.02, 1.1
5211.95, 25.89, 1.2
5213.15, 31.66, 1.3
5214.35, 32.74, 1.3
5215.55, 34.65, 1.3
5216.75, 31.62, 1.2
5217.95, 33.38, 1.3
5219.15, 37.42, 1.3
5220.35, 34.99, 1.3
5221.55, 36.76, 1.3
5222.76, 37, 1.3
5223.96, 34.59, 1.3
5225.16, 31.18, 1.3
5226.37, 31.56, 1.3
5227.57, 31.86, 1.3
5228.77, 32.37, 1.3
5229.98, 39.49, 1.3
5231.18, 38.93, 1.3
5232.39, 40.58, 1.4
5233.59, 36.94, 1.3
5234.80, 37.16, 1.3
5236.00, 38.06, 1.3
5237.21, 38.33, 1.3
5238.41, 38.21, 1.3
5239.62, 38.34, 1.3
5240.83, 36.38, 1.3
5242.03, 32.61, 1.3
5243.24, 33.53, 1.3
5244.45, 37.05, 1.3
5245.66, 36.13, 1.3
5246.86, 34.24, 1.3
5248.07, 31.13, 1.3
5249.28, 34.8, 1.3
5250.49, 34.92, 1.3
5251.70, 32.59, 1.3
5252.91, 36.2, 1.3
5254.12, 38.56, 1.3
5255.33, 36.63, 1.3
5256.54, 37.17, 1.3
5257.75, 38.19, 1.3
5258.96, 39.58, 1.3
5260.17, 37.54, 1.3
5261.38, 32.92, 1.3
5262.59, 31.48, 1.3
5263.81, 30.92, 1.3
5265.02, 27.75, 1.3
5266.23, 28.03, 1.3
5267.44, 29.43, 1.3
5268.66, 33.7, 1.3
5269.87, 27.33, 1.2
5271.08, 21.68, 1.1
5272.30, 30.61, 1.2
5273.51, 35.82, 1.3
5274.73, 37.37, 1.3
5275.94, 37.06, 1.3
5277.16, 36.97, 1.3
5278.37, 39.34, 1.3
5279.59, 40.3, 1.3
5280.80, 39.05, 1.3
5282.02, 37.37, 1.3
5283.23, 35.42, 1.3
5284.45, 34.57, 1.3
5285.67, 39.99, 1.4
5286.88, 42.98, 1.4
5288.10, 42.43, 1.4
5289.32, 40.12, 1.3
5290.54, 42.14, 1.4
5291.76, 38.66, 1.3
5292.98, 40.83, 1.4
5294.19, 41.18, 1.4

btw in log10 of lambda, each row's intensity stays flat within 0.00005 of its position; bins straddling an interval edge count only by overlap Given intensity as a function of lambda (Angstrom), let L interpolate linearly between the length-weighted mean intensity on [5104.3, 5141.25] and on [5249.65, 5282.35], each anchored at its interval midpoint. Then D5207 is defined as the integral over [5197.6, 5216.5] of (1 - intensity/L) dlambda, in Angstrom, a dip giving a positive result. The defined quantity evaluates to 3.4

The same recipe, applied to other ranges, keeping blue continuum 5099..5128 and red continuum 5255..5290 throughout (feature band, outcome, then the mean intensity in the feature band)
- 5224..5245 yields -1.8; 36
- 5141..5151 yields -0.1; 28.7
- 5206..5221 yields 2.0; 27.8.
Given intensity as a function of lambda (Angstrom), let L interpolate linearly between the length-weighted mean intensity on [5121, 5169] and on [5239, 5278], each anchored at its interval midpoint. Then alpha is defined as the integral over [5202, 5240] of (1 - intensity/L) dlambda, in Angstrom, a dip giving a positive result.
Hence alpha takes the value 0.7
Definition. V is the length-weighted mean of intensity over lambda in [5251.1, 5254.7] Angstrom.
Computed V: 35.8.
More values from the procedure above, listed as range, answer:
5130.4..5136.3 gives 27.8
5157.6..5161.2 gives 32.3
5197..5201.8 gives 30.1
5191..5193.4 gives 26.5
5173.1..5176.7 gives 16.2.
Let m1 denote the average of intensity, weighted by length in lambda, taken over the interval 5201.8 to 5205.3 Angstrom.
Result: 25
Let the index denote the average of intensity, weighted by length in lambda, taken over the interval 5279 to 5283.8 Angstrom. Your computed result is 38.1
